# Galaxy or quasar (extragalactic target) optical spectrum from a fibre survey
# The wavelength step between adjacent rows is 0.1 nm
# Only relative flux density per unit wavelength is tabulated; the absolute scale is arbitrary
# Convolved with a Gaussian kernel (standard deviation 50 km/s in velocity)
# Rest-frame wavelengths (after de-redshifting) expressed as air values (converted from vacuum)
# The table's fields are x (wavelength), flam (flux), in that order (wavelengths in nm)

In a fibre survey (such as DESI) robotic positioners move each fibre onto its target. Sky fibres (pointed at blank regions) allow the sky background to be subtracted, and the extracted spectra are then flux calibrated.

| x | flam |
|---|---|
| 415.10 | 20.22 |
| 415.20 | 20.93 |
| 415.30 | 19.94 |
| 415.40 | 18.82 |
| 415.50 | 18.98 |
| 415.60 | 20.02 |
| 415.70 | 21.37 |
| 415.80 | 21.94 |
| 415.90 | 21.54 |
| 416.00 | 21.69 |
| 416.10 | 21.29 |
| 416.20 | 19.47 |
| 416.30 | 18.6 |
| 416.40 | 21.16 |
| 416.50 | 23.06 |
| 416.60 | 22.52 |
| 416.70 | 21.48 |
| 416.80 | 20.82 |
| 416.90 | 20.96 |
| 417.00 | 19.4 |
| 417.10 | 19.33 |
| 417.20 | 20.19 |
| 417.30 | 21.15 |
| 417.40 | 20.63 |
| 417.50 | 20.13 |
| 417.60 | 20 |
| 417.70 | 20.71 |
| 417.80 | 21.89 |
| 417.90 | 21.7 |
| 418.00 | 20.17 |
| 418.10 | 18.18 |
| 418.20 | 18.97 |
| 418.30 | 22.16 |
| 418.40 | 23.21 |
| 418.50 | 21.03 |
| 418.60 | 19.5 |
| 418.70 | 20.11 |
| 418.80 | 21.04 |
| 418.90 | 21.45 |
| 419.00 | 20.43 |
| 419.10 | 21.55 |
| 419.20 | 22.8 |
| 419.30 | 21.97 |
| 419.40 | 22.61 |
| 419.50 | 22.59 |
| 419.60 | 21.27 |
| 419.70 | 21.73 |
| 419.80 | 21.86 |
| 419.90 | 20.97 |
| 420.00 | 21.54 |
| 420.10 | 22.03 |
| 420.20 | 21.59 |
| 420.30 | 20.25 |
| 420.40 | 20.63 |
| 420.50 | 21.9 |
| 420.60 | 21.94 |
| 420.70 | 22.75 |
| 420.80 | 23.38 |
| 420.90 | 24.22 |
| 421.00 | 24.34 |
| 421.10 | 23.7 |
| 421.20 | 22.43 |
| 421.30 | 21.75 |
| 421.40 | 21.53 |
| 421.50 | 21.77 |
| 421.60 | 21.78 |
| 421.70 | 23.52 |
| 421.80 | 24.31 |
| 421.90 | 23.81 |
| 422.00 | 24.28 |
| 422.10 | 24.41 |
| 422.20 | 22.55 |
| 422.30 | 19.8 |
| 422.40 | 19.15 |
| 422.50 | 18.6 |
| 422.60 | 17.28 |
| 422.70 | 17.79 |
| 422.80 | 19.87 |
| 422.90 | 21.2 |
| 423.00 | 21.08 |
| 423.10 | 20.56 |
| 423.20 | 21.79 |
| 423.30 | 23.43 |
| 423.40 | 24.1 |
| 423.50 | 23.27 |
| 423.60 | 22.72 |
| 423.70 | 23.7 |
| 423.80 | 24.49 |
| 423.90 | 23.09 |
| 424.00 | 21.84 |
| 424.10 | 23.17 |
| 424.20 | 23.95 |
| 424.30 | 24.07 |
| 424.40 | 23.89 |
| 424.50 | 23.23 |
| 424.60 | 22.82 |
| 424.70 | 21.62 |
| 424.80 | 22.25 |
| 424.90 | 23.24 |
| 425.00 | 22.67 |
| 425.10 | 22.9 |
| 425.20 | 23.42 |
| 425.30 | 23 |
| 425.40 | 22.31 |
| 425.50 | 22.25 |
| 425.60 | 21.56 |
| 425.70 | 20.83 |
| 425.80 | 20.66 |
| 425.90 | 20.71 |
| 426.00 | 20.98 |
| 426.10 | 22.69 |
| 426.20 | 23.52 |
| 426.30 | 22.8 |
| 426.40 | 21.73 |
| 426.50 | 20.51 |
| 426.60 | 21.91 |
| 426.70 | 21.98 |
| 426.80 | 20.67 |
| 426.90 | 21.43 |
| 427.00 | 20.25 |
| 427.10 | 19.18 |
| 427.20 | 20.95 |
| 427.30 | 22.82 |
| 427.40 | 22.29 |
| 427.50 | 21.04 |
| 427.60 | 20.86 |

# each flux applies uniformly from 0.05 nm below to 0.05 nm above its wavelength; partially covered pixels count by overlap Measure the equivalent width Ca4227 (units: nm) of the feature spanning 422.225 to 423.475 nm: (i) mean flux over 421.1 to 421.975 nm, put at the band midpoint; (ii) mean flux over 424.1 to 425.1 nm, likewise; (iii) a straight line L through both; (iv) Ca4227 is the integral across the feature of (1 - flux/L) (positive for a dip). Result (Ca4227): 0.13 nm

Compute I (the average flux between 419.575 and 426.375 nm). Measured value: 22.2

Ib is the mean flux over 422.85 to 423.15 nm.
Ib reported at 20.9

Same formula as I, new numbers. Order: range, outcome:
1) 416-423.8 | 21.5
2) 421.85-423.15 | 20.8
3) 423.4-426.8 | 22.5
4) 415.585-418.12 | 20.8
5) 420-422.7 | 22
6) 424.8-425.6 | 22.7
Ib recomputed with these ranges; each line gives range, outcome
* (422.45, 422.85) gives 18.4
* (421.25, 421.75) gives 22.1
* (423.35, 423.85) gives 23.7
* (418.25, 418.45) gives 22.7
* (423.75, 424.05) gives 23.1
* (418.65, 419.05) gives 20.8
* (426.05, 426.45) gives 22.7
